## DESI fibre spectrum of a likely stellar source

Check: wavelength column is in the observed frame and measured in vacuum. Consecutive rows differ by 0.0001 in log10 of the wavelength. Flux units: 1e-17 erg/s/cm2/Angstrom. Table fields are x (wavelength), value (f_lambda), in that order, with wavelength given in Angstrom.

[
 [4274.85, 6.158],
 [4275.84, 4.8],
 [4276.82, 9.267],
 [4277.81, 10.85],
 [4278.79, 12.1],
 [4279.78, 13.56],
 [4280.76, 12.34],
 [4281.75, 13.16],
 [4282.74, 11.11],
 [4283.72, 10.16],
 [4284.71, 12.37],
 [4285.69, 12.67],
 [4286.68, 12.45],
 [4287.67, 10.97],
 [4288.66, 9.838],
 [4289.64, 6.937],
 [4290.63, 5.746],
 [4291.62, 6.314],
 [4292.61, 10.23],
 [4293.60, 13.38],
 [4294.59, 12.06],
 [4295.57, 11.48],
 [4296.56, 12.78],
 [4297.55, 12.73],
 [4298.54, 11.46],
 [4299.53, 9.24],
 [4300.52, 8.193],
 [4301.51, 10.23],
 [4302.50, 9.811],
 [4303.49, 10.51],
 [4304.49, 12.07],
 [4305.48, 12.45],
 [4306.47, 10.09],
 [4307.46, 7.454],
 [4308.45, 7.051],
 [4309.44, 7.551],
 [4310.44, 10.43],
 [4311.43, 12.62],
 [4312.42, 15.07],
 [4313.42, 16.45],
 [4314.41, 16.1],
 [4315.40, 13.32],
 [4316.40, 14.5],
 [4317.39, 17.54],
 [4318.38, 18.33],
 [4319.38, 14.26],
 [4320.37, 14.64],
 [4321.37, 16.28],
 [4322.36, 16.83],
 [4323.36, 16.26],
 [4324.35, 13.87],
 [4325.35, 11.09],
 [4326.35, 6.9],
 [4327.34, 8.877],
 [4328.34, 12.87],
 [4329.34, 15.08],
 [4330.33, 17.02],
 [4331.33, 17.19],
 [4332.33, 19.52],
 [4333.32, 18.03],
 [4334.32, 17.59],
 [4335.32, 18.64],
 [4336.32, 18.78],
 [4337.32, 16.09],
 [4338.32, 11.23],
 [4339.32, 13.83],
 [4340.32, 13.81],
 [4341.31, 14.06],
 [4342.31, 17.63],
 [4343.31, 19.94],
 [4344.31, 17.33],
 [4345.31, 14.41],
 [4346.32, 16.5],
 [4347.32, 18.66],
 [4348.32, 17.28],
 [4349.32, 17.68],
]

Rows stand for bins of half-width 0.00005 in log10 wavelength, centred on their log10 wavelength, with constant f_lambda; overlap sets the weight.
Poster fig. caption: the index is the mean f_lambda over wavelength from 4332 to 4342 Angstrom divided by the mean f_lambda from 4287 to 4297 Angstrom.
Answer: 1.6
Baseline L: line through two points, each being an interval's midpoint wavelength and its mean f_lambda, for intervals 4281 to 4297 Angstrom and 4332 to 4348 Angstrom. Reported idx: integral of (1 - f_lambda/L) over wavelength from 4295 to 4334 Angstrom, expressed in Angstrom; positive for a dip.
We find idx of 2.1 Angstrom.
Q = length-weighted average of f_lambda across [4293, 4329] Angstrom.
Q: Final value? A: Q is 12.4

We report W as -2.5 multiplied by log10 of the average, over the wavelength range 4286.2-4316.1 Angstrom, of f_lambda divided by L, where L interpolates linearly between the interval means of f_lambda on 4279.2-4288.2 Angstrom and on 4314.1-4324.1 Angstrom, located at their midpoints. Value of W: 0.27 mag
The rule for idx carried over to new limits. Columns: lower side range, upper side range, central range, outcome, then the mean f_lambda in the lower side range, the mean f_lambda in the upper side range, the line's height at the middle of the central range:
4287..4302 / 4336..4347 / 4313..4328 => -1.3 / 10.1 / 15.8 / 13.3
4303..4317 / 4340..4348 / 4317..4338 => -1.7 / 11.9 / 16.6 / 14.3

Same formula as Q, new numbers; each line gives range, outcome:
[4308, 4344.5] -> 14.8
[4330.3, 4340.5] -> 16.6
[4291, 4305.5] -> 10.8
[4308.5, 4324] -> 14.5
